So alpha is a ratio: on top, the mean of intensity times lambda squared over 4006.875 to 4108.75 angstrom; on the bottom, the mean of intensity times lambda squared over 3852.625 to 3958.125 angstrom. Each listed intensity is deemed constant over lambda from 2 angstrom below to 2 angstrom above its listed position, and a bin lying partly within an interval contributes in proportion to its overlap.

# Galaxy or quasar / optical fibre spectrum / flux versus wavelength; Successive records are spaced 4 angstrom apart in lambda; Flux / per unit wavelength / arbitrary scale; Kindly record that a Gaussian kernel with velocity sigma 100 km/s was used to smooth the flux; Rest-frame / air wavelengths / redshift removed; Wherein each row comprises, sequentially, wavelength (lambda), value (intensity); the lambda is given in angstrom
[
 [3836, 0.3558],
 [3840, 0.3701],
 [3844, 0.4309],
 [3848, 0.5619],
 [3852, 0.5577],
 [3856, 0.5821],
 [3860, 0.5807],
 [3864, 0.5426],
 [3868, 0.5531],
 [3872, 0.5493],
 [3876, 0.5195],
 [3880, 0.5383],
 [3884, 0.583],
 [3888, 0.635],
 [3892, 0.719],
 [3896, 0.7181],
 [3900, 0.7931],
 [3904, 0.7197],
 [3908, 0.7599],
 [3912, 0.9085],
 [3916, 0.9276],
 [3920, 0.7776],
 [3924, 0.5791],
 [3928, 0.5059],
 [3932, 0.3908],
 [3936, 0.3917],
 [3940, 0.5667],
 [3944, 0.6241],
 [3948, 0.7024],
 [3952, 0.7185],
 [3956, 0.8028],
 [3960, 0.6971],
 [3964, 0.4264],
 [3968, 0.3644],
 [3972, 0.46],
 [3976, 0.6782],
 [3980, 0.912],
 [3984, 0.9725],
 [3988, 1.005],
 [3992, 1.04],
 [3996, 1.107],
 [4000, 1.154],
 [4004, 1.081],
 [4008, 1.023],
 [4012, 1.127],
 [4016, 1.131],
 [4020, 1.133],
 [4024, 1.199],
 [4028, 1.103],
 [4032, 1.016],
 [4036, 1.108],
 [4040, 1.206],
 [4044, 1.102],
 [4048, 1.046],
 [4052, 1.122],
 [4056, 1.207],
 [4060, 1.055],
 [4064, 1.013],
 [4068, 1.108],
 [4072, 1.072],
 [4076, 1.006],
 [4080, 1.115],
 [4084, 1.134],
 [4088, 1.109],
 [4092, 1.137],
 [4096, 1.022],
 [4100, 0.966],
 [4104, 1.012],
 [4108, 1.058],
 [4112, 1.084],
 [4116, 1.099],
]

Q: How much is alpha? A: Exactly 1.84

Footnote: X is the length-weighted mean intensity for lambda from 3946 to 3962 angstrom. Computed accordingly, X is 0.73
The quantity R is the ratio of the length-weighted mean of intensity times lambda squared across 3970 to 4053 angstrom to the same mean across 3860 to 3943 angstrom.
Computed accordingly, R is 1.73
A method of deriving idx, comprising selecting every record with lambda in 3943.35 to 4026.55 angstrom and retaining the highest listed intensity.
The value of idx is 1.199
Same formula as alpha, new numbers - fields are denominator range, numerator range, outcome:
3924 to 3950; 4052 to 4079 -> 2.16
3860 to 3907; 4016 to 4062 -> 1.93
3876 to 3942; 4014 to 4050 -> 1.82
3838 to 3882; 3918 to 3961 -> 1.21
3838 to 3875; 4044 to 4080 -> 2.28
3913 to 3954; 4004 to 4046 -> 1.86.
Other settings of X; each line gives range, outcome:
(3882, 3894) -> 0.646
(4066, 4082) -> 1.08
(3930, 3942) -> 0.45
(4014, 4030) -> 1.14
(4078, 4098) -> 1.1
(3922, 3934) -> 0.492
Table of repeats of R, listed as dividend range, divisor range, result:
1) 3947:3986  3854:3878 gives 1.28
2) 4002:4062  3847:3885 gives 2.17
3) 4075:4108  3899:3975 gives 1.81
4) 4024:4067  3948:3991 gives 1.61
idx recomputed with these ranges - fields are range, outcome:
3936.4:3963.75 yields 0.8028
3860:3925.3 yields 0.9276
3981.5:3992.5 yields 1.04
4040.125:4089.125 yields 1.207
